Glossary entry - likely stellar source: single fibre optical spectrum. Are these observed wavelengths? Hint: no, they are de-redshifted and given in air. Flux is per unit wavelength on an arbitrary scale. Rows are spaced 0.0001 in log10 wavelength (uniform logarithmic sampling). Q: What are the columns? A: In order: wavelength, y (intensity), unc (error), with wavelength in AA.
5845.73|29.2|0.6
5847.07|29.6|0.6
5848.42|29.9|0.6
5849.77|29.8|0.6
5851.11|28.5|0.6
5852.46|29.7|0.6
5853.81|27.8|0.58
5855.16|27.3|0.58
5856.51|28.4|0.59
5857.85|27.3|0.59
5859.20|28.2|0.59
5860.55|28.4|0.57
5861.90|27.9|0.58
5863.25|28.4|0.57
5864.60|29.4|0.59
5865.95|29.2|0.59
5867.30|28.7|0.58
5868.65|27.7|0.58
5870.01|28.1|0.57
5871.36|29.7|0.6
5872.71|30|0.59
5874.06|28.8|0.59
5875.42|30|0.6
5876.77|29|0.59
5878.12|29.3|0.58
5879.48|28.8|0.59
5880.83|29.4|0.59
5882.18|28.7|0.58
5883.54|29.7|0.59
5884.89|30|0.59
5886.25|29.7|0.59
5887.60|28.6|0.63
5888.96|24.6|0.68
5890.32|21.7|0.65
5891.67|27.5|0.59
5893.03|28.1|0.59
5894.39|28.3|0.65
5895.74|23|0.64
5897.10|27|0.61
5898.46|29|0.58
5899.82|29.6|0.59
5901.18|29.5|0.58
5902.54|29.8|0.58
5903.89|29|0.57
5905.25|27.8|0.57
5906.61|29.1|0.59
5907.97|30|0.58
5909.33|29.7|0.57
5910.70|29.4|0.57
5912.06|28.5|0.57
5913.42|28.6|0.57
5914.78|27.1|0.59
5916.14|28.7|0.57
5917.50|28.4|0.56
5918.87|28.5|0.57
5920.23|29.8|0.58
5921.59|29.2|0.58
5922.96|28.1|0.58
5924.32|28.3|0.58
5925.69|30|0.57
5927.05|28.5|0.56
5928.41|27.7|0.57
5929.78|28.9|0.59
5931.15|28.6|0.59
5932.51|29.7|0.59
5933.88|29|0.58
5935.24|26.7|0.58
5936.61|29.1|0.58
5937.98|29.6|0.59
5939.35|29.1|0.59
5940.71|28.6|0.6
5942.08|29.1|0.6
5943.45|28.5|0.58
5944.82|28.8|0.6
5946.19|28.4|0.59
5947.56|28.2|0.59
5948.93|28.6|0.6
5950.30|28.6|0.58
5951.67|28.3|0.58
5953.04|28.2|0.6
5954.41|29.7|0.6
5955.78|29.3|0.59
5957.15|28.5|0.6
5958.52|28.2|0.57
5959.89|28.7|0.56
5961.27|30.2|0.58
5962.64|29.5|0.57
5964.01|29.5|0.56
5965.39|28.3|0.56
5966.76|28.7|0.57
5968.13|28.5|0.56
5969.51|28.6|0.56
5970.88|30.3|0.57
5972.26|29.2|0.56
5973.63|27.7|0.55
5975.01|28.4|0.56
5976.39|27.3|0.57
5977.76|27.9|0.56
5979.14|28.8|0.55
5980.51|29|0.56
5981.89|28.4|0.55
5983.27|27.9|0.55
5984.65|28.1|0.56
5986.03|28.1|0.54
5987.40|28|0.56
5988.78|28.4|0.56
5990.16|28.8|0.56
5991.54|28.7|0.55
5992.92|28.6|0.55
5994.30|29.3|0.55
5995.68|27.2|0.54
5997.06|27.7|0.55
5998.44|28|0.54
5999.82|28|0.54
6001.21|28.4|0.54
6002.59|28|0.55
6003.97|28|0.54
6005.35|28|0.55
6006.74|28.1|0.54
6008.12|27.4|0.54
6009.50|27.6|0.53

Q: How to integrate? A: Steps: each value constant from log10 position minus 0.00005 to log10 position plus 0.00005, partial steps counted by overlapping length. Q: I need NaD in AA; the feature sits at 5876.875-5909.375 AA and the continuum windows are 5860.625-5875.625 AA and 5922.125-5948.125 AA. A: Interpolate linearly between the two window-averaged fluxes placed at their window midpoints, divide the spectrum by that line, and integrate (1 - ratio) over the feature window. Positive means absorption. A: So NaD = 0.61 AA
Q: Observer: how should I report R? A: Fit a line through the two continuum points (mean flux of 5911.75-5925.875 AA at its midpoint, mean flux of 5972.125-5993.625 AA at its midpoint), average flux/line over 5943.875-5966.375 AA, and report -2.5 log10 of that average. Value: -0.01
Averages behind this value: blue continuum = 28.6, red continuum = 28.3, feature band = 28.8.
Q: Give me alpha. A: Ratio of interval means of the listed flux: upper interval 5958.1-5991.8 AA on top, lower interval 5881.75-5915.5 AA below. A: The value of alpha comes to 1.0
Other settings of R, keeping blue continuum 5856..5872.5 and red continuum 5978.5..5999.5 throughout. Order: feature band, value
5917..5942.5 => -0.014 mag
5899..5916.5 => -0.021 mag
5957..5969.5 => -0.020 mag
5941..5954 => -0.006 mag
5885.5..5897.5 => 0.078 mag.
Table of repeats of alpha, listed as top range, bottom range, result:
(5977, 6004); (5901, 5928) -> 0.98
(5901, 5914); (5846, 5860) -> 1.02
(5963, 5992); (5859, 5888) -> 0.98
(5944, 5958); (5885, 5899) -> 1.07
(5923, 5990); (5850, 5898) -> 1.02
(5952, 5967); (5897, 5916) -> 1.00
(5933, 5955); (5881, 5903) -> 1.03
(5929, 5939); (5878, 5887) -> 0.98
